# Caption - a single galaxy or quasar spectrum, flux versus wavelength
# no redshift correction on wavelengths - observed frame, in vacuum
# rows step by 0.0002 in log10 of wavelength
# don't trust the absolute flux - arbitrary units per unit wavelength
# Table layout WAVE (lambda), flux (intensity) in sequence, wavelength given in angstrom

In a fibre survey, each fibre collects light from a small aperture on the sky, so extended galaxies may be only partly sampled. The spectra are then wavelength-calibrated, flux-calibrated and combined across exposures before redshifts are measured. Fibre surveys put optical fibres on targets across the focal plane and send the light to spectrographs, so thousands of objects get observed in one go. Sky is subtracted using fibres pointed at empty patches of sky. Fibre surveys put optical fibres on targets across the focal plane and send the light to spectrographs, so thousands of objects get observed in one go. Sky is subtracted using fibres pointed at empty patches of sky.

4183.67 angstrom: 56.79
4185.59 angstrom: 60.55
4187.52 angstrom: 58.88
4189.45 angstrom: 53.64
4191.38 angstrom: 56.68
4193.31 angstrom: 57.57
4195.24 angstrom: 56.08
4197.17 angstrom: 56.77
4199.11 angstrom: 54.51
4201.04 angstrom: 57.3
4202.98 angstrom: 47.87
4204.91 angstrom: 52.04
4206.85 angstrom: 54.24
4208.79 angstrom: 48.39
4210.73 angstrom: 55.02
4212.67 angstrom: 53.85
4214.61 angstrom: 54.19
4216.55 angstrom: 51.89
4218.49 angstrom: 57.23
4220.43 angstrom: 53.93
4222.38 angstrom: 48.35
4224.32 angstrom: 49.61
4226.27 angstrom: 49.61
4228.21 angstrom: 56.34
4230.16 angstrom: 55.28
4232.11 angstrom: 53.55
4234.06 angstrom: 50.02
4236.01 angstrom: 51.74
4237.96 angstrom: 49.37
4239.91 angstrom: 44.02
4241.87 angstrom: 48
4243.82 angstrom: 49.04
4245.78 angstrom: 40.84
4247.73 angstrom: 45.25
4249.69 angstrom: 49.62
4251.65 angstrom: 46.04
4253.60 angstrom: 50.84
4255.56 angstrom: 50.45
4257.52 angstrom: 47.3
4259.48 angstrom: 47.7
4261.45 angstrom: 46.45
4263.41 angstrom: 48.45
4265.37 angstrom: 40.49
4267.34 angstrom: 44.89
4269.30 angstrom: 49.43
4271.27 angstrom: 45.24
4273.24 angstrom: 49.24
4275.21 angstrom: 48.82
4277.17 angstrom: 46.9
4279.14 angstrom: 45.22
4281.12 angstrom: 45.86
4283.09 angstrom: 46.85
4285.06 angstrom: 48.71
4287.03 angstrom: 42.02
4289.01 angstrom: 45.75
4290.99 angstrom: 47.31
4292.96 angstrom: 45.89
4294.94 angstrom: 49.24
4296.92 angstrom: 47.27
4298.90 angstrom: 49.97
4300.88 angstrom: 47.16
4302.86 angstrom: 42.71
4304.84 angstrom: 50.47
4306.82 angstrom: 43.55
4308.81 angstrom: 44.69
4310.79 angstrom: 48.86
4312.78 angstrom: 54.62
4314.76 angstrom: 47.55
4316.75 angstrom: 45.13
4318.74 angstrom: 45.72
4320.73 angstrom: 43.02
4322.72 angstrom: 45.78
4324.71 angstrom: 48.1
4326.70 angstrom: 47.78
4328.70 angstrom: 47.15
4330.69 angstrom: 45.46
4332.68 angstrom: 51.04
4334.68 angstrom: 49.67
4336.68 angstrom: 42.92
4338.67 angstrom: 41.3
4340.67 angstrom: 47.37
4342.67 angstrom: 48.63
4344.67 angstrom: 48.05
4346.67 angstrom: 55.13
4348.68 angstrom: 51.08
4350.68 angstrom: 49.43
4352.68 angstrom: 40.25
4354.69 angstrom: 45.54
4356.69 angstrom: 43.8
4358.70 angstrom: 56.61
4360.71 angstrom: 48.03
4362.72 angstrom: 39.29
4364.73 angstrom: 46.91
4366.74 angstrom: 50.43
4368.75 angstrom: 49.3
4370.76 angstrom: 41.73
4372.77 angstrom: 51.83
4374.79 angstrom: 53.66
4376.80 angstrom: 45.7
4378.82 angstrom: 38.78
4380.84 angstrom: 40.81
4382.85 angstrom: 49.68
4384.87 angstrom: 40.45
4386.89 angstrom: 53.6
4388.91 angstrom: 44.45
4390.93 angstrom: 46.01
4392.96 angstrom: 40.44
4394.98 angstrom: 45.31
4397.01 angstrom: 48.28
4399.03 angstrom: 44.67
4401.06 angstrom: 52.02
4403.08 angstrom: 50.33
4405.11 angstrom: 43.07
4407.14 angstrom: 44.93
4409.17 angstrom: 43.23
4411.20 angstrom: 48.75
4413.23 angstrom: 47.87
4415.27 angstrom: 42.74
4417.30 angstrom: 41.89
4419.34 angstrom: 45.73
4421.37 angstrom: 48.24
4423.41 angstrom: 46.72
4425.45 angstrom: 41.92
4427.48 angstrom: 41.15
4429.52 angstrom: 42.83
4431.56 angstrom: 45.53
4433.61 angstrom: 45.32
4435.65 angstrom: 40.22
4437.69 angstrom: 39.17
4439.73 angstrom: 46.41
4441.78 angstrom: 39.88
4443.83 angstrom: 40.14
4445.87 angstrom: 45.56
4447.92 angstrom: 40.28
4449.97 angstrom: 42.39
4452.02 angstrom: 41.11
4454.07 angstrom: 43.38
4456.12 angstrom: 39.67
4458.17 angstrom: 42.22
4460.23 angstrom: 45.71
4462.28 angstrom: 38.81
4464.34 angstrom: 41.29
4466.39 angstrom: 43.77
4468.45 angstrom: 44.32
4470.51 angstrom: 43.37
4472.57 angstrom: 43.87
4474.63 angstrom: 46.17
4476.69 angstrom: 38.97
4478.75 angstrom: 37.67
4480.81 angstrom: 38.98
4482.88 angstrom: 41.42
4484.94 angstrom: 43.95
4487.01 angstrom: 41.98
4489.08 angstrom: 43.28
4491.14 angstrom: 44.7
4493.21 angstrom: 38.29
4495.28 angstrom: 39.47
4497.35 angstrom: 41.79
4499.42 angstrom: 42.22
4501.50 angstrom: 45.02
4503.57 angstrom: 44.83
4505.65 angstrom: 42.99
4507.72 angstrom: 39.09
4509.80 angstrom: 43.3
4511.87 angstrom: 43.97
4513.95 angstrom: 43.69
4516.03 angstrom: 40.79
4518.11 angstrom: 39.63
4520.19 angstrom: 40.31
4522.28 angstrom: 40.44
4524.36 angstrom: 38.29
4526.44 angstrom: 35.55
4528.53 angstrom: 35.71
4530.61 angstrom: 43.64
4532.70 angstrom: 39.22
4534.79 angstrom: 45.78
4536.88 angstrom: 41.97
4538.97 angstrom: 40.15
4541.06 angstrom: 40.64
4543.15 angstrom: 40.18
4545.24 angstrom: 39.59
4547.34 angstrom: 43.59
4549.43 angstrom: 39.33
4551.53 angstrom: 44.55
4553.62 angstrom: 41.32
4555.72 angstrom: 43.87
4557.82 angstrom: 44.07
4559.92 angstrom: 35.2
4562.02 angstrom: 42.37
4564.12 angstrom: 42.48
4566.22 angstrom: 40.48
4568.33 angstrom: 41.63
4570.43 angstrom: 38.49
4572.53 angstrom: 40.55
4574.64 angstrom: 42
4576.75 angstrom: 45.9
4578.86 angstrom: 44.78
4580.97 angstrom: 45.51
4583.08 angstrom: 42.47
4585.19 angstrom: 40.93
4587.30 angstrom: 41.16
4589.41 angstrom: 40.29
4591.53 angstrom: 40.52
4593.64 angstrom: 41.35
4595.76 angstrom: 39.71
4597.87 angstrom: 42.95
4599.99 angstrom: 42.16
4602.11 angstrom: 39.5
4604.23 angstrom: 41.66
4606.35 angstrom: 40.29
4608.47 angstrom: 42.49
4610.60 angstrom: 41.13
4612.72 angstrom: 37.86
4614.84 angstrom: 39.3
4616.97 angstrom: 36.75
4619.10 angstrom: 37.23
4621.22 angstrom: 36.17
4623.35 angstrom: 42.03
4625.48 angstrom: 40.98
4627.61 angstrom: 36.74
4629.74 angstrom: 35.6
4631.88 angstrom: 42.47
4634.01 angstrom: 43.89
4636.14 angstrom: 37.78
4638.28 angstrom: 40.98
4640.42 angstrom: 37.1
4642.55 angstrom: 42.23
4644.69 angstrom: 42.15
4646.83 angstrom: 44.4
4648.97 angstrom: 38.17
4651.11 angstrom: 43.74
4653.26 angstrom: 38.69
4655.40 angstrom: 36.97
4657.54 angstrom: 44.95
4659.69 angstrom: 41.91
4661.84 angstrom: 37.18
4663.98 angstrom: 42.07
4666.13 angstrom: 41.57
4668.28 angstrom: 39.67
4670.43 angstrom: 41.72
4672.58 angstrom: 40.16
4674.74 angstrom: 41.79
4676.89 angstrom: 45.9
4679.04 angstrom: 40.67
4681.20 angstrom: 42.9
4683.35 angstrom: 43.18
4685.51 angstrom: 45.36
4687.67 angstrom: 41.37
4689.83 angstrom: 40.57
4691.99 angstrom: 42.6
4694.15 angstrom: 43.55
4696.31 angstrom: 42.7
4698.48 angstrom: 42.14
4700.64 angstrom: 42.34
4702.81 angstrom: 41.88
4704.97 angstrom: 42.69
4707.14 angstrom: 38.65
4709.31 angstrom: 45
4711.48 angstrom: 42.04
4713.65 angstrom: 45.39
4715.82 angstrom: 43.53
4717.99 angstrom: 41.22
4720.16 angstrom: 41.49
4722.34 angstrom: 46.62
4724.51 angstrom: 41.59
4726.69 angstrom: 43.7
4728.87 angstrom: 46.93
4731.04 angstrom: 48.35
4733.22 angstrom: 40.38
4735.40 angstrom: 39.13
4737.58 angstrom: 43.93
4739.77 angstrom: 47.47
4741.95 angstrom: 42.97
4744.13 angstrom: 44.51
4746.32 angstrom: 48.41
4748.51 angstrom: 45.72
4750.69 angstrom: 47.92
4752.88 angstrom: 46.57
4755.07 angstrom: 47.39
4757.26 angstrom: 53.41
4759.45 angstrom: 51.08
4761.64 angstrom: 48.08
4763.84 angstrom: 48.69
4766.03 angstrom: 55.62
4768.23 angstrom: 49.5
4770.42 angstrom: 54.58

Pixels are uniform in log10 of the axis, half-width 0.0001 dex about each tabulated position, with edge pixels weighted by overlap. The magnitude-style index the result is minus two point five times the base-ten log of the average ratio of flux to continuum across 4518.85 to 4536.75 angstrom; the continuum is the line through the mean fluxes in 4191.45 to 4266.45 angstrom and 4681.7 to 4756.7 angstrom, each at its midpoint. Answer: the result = 0.166 mag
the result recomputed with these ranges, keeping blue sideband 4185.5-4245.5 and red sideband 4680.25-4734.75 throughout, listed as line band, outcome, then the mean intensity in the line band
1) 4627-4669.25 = 0.10 mag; 40.5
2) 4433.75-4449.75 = 0.15 mag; 41.9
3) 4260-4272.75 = 0.13 mag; 46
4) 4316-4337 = 0.09 mag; 46.6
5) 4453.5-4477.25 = 0.12 mag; 42.7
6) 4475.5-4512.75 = 0.13 mag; 41.8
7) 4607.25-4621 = 0.15 mag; 39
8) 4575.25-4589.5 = 0.06 mag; 43.2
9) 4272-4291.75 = 0.11 mag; 46.6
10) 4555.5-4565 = 0.11 mag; 41.4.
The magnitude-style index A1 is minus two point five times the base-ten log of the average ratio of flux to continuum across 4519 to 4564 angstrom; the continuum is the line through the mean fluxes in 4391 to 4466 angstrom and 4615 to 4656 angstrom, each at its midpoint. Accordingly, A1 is 0.02 mag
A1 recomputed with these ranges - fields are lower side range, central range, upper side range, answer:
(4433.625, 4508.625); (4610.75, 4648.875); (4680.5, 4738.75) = 0.08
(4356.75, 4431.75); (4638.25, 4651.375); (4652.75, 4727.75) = 0.04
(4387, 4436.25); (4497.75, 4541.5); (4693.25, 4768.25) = 0.10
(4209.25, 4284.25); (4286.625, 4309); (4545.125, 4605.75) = 0.03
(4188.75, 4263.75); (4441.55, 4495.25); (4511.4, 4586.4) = 0.05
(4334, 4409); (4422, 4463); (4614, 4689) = 0.07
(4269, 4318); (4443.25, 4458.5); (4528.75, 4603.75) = 0.05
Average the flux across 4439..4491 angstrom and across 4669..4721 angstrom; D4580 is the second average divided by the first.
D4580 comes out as 1.0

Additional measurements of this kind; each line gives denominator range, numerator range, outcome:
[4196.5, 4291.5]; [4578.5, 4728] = 0.84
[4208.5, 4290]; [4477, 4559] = 0.85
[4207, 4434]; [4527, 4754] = 0.88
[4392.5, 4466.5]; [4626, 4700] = 0.94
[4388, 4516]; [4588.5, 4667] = 0.93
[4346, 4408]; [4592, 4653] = 0.86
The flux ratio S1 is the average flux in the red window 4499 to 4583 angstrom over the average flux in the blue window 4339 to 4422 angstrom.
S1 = 0.89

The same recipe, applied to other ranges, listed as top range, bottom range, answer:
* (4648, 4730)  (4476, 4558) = 1.02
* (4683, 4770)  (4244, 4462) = 0.98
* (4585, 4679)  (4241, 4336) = 0.86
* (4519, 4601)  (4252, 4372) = 0.88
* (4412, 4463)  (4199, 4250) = 0.84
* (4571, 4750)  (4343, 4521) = 0.95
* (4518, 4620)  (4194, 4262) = 0.80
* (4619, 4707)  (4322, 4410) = 0.88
